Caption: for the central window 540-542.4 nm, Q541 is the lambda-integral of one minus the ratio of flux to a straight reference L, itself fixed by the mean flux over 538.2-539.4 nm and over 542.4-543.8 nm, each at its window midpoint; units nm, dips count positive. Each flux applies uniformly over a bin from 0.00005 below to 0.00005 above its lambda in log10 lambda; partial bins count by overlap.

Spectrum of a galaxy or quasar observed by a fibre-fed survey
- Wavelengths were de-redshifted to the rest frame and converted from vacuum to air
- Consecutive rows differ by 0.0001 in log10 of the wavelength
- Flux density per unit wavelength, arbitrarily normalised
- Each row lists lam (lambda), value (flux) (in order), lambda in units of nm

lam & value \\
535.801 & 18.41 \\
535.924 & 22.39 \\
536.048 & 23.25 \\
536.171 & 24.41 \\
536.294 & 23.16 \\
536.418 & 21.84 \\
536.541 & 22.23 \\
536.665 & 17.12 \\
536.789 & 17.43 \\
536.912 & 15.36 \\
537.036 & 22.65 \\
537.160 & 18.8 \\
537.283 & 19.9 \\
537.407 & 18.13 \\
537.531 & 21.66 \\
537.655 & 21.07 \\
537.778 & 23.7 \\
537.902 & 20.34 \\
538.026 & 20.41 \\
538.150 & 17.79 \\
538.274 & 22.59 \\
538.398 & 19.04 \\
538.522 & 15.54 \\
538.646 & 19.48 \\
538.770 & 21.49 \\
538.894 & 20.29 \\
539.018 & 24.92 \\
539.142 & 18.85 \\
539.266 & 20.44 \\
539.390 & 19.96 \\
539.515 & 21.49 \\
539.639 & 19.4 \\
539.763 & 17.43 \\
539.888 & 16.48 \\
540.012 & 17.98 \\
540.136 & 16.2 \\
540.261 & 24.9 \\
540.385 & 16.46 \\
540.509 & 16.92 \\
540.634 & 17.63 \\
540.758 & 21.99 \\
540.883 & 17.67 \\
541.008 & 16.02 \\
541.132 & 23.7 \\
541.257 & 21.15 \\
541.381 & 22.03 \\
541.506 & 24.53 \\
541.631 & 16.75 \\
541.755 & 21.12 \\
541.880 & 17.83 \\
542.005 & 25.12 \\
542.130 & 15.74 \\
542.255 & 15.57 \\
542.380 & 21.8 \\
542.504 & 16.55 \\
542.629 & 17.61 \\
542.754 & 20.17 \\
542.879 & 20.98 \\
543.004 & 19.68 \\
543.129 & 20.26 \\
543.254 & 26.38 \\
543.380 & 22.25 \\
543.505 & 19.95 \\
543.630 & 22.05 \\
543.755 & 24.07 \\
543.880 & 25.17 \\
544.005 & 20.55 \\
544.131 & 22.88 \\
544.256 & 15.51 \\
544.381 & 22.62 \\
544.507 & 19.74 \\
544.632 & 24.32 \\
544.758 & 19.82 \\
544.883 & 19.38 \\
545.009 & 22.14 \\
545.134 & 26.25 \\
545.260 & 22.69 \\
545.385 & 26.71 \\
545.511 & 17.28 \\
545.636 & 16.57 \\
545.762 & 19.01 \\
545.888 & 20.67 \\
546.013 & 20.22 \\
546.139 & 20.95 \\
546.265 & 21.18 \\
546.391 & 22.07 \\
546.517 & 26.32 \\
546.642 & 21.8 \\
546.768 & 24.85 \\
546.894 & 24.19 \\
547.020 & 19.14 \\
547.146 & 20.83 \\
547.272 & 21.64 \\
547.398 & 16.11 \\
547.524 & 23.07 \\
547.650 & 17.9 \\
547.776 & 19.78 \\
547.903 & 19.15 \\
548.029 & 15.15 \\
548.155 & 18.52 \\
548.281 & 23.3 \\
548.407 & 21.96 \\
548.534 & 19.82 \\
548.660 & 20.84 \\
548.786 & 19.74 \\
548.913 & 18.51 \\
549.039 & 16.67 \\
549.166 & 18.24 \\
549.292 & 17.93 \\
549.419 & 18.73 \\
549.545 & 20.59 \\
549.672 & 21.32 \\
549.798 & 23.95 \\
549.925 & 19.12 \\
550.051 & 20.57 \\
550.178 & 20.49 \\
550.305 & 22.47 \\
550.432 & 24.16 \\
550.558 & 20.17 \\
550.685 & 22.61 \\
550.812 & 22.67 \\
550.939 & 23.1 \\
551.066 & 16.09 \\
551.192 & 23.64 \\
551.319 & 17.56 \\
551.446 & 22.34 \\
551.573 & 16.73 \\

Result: 0.12 nm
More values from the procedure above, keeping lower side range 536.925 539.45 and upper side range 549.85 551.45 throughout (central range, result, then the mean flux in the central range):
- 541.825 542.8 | 0.084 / 18.8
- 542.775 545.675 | -0.134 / 21.6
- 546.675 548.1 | 0.049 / 20.2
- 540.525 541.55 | 0.005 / 20.3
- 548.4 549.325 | 0.084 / 19.1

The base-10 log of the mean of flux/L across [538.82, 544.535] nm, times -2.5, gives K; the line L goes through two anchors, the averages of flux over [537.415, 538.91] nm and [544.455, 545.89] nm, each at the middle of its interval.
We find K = 0.031 mag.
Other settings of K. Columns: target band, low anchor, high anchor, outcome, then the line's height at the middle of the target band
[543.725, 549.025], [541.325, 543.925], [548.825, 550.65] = -0.03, 20.5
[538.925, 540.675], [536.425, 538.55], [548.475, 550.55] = 0.03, 19.8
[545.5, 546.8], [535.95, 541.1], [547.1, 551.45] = -0.05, 20.1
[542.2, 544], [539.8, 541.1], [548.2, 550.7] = -0.11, 19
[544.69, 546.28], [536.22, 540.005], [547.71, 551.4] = -0.04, 20.1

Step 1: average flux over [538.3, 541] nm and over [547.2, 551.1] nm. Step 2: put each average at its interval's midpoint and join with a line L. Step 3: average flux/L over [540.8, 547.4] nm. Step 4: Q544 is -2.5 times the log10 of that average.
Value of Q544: -0.070 mag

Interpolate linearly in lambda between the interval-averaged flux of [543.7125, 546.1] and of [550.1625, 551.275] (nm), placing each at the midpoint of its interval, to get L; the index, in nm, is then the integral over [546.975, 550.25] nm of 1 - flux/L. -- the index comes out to 0.28 nm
